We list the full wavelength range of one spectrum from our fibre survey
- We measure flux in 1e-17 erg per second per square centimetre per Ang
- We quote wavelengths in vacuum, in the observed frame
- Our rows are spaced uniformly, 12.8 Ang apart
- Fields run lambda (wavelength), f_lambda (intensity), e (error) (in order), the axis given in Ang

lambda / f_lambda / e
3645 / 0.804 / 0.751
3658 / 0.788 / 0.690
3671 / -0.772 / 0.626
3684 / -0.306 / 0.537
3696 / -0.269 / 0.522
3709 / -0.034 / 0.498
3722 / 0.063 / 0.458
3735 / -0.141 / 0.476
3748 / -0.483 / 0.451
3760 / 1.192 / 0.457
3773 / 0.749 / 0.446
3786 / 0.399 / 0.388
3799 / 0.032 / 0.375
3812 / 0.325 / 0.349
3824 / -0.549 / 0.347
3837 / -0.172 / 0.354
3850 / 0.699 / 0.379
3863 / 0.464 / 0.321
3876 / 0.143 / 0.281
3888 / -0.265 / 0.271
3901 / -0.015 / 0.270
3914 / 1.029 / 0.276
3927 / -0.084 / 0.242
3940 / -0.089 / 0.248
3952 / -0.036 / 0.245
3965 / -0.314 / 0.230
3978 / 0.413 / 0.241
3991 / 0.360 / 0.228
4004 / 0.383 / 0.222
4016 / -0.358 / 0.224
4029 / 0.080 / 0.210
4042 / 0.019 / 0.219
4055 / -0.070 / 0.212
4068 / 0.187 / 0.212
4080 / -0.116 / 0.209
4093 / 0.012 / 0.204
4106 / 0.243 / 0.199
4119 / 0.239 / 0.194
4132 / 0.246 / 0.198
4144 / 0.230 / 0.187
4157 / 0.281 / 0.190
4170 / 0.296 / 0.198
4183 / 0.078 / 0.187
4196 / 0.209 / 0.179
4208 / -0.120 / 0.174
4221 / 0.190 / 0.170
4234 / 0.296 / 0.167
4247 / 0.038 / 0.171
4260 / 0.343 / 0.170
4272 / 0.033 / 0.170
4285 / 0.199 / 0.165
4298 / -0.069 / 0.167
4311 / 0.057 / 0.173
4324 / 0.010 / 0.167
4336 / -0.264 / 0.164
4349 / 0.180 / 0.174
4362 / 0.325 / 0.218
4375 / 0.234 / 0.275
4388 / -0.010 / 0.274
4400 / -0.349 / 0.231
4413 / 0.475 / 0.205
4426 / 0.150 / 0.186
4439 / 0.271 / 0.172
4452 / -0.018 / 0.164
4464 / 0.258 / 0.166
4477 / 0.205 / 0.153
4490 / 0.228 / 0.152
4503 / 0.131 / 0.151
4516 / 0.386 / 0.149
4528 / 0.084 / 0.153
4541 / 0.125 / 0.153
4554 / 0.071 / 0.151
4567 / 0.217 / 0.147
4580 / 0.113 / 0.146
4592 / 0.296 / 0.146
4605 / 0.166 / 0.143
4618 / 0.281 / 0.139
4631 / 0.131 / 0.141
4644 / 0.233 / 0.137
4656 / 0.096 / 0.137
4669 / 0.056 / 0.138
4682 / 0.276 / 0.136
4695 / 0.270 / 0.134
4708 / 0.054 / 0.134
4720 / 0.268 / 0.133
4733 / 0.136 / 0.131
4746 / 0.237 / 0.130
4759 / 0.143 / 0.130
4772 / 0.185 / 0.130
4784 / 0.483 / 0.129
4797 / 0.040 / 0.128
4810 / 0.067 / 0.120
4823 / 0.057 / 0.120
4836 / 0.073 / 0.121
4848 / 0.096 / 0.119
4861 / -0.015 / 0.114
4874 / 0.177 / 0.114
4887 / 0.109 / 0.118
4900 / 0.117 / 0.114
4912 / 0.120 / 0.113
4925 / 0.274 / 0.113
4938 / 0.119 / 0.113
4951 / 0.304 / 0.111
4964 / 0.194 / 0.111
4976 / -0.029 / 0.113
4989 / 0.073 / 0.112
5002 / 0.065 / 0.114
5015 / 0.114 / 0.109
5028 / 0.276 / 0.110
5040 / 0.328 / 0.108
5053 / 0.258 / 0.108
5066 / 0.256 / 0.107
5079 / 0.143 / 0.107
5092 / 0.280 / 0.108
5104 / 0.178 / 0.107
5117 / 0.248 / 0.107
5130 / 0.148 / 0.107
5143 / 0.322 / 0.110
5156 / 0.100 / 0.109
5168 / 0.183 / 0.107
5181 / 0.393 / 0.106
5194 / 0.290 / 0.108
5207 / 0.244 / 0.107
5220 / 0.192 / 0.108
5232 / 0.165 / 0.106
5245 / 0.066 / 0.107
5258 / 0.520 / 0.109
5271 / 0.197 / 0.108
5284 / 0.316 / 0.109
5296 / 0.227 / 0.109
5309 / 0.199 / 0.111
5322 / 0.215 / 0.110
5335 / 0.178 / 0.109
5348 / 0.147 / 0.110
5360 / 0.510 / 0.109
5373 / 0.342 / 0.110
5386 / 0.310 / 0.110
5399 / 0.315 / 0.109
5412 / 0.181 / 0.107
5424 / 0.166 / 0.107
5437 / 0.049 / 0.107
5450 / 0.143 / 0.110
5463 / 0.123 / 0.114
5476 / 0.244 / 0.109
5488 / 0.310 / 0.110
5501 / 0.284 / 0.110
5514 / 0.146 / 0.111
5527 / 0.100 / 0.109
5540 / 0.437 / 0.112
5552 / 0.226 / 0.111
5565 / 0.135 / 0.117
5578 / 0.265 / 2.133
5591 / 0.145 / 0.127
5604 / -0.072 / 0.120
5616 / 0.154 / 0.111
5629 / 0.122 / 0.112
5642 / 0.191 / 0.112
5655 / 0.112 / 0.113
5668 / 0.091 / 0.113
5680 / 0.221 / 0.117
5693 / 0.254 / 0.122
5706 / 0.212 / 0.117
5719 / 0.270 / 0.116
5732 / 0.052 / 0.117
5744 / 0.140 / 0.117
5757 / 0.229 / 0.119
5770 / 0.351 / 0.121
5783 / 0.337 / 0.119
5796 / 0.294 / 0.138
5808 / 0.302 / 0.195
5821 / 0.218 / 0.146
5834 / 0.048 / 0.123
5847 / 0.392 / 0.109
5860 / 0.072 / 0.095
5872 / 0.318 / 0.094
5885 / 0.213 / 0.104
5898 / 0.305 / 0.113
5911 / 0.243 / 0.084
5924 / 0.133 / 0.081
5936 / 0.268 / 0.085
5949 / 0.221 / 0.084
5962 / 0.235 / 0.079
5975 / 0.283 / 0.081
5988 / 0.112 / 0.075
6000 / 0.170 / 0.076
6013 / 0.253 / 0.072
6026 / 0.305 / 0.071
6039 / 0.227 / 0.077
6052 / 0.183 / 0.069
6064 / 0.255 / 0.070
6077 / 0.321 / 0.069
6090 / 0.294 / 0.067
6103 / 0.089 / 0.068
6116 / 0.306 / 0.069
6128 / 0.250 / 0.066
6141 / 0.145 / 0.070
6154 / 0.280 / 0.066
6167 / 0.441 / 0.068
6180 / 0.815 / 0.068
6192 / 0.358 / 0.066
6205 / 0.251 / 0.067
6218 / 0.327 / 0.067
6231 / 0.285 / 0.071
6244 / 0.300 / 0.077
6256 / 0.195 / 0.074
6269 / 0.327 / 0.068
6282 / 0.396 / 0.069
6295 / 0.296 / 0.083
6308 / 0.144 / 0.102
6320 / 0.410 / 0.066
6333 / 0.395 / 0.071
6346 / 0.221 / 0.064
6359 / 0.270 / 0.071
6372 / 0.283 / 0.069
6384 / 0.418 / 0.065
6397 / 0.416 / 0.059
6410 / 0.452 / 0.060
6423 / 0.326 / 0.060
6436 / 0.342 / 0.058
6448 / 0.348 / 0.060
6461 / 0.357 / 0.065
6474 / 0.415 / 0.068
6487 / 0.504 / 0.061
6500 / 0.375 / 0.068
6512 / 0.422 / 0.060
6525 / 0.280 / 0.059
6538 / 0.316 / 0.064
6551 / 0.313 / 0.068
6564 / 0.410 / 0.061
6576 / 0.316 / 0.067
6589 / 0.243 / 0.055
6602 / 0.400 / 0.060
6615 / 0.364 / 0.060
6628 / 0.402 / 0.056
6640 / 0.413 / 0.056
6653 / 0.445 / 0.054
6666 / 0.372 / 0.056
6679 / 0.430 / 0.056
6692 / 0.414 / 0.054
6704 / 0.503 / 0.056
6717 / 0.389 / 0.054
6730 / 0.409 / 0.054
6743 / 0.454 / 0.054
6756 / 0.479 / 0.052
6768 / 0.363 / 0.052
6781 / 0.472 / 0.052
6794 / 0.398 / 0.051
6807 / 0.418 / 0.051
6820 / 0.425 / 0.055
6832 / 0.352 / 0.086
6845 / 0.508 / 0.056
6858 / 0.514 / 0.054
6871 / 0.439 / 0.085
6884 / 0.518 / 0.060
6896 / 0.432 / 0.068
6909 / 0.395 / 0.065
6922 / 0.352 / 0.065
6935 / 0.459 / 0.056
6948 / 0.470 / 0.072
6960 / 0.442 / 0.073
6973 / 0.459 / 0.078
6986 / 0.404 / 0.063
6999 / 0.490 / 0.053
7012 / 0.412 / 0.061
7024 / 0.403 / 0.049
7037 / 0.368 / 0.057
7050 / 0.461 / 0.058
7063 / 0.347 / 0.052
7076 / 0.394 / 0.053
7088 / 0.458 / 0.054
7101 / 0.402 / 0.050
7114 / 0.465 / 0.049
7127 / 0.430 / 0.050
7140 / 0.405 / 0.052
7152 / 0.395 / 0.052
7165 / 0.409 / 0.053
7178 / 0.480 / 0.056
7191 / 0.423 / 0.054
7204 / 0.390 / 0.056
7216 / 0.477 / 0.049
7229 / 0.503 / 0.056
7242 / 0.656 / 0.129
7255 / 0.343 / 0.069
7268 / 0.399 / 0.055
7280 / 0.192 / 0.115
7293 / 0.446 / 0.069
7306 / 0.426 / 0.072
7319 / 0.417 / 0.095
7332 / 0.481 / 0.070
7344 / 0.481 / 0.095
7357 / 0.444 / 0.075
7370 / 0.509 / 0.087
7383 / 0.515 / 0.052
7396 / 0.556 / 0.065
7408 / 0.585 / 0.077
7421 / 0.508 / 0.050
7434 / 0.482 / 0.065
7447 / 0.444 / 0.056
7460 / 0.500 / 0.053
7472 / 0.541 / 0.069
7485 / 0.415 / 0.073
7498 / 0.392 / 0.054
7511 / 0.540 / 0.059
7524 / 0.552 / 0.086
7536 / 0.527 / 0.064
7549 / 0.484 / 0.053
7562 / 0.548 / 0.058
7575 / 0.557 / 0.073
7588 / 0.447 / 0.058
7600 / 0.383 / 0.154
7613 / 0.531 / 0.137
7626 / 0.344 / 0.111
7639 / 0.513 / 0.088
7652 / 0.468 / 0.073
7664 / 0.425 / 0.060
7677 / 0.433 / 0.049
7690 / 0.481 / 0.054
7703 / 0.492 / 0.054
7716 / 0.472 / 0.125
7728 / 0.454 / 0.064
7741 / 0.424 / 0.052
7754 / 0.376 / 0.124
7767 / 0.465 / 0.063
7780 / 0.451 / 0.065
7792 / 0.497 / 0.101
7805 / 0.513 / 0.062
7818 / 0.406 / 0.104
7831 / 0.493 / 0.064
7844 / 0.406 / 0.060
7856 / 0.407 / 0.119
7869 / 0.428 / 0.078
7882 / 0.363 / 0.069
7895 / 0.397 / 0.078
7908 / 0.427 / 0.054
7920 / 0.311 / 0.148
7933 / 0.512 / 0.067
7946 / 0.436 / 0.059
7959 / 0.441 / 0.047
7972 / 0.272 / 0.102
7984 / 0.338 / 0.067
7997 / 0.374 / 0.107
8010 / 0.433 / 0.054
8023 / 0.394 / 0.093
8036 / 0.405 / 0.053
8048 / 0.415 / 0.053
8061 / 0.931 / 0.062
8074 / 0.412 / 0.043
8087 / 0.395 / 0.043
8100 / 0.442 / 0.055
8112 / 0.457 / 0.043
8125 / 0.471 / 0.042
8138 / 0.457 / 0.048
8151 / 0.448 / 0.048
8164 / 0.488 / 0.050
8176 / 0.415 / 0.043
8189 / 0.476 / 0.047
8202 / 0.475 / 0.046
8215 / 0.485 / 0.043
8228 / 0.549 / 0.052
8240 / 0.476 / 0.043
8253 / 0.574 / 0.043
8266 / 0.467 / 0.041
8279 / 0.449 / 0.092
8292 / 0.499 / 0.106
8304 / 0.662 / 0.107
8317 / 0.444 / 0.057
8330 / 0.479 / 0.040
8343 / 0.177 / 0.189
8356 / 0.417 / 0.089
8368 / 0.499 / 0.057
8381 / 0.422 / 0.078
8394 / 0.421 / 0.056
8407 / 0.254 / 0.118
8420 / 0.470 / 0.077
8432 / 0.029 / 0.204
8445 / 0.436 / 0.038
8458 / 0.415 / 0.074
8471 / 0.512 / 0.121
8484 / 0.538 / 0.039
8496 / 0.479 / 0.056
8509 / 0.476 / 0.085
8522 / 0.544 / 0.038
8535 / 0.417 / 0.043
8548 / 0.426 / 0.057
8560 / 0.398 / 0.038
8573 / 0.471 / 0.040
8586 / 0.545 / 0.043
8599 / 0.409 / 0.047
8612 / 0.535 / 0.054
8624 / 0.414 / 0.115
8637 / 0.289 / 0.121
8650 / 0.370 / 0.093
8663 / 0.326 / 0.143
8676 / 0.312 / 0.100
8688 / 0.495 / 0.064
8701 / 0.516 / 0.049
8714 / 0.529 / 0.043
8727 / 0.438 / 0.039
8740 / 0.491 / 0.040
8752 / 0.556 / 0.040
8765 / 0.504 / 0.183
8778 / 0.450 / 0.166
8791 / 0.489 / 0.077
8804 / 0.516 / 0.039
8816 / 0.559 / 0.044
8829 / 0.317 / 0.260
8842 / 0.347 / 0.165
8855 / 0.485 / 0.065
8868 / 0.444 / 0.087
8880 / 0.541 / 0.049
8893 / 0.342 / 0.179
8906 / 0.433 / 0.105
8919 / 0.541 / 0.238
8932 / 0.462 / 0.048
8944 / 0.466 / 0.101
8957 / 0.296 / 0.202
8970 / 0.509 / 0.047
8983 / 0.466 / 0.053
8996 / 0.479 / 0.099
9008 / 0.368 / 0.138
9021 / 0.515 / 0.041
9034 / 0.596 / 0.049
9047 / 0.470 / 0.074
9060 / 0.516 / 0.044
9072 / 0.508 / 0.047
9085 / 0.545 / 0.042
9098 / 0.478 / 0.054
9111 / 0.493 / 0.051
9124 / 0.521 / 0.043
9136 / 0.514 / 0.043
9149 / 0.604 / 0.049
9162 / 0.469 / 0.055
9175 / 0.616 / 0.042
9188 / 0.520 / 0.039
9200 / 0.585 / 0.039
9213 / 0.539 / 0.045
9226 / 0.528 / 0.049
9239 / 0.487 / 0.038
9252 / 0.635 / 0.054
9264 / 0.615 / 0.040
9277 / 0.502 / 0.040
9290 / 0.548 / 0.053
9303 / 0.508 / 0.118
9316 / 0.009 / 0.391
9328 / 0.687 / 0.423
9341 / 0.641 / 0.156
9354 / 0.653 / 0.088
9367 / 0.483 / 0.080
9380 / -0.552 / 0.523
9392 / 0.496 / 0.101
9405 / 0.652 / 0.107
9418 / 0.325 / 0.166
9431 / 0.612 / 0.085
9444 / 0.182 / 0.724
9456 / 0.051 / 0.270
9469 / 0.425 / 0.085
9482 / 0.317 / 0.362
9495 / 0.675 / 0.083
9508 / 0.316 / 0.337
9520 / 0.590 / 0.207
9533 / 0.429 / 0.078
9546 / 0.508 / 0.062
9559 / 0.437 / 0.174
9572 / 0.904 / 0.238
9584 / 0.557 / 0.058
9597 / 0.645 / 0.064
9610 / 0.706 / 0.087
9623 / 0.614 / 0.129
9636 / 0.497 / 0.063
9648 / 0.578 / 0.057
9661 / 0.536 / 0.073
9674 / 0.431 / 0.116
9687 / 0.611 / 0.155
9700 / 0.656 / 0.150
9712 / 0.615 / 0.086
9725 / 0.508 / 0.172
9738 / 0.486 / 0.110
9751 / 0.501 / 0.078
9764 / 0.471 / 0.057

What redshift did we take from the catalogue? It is 0.658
